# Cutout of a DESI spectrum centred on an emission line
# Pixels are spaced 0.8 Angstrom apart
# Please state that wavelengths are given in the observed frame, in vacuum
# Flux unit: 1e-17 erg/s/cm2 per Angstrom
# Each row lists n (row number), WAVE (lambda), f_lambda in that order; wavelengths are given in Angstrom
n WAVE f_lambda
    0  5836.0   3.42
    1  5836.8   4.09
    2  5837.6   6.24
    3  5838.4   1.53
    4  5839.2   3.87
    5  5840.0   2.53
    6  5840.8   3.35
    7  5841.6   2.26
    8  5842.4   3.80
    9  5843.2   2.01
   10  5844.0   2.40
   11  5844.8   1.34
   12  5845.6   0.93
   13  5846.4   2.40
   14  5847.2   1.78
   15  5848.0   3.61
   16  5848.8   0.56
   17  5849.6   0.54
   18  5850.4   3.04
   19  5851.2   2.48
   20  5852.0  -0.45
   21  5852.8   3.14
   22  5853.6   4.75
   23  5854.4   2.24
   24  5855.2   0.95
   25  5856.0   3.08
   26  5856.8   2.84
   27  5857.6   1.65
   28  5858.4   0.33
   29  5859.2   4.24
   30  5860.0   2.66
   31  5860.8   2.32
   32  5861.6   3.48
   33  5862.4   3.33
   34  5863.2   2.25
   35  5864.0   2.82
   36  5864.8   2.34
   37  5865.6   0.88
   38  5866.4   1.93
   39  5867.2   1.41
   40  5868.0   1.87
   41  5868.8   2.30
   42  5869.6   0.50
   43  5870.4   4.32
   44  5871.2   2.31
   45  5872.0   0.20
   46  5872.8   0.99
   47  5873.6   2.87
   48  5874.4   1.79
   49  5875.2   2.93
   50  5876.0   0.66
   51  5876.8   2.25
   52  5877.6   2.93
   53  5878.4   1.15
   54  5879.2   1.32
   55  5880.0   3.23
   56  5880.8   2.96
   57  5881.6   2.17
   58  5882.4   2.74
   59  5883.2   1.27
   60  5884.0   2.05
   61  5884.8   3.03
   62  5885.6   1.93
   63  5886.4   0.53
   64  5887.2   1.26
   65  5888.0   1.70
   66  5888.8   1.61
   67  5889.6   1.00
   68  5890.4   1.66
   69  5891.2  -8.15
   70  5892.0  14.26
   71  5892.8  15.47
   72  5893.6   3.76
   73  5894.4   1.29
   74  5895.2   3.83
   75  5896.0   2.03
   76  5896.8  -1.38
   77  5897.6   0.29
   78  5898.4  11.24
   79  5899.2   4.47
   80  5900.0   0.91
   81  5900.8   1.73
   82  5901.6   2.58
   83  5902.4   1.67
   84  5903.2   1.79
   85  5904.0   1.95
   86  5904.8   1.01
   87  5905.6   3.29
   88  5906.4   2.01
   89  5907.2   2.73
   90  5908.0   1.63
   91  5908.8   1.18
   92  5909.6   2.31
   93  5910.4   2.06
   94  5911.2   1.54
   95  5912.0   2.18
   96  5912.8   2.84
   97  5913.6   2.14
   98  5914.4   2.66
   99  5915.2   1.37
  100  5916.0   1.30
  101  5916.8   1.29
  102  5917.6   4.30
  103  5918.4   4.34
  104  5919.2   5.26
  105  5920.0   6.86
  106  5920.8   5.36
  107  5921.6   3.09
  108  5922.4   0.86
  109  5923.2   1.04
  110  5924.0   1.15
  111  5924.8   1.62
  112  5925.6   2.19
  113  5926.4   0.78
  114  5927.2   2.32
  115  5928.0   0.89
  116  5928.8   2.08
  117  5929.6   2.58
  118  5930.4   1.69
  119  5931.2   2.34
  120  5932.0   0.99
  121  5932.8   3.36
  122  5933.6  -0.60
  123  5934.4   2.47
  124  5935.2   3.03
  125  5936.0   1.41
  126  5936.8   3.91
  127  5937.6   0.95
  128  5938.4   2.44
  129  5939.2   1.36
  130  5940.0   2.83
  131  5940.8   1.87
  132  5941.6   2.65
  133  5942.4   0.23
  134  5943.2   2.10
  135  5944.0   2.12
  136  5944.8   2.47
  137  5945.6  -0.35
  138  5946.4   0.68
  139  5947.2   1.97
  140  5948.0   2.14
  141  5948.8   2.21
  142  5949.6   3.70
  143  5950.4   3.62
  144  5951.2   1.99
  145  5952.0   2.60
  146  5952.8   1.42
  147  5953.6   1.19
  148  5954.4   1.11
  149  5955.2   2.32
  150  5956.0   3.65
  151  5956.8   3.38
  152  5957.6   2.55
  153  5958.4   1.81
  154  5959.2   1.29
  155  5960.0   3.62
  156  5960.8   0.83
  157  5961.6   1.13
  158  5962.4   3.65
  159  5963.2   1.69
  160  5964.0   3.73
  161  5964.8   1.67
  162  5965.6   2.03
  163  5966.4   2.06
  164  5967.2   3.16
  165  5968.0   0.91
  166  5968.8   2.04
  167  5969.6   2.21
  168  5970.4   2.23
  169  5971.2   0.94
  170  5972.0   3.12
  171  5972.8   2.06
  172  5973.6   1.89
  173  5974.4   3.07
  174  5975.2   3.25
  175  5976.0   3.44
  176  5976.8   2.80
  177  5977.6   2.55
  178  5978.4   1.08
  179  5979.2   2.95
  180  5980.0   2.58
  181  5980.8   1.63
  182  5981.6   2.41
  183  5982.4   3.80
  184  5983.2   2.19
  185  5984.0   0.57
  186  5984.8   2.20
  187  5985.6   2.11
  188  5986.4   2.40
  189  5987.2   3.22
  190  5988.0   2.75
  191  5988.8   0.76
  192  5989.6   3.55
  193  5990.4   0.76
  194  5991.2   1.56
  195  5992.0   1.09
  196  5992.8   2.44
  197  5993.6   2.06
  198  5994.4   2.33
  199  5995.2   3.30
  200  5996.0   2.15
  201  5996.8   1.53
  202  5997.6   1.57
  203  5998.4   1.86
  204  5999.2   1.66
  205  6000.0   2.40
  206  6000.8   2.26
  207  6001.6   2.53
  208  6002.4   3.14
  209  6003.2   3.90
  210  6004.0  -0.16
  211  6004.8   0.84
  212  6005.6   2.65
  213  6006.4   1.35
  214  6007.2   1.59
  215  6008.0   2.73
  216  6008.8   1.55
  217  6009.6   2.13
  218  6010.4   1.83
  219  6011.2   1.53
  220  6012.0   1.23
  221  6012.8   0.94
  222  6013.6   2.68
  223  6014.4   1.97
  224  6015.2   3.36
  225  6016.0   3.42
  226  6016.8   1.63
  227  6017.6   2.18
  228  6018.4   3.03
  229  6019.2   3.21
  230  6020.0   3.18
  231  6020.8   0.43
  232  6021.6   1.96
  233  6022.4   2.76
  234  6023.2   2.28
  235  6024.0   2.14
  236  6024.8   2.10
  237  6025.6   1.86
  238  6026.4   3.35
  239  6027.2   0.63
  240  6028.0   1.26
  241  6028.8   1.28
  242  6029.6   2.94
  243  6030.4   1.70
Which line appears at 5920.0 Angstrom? H-beta 4861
